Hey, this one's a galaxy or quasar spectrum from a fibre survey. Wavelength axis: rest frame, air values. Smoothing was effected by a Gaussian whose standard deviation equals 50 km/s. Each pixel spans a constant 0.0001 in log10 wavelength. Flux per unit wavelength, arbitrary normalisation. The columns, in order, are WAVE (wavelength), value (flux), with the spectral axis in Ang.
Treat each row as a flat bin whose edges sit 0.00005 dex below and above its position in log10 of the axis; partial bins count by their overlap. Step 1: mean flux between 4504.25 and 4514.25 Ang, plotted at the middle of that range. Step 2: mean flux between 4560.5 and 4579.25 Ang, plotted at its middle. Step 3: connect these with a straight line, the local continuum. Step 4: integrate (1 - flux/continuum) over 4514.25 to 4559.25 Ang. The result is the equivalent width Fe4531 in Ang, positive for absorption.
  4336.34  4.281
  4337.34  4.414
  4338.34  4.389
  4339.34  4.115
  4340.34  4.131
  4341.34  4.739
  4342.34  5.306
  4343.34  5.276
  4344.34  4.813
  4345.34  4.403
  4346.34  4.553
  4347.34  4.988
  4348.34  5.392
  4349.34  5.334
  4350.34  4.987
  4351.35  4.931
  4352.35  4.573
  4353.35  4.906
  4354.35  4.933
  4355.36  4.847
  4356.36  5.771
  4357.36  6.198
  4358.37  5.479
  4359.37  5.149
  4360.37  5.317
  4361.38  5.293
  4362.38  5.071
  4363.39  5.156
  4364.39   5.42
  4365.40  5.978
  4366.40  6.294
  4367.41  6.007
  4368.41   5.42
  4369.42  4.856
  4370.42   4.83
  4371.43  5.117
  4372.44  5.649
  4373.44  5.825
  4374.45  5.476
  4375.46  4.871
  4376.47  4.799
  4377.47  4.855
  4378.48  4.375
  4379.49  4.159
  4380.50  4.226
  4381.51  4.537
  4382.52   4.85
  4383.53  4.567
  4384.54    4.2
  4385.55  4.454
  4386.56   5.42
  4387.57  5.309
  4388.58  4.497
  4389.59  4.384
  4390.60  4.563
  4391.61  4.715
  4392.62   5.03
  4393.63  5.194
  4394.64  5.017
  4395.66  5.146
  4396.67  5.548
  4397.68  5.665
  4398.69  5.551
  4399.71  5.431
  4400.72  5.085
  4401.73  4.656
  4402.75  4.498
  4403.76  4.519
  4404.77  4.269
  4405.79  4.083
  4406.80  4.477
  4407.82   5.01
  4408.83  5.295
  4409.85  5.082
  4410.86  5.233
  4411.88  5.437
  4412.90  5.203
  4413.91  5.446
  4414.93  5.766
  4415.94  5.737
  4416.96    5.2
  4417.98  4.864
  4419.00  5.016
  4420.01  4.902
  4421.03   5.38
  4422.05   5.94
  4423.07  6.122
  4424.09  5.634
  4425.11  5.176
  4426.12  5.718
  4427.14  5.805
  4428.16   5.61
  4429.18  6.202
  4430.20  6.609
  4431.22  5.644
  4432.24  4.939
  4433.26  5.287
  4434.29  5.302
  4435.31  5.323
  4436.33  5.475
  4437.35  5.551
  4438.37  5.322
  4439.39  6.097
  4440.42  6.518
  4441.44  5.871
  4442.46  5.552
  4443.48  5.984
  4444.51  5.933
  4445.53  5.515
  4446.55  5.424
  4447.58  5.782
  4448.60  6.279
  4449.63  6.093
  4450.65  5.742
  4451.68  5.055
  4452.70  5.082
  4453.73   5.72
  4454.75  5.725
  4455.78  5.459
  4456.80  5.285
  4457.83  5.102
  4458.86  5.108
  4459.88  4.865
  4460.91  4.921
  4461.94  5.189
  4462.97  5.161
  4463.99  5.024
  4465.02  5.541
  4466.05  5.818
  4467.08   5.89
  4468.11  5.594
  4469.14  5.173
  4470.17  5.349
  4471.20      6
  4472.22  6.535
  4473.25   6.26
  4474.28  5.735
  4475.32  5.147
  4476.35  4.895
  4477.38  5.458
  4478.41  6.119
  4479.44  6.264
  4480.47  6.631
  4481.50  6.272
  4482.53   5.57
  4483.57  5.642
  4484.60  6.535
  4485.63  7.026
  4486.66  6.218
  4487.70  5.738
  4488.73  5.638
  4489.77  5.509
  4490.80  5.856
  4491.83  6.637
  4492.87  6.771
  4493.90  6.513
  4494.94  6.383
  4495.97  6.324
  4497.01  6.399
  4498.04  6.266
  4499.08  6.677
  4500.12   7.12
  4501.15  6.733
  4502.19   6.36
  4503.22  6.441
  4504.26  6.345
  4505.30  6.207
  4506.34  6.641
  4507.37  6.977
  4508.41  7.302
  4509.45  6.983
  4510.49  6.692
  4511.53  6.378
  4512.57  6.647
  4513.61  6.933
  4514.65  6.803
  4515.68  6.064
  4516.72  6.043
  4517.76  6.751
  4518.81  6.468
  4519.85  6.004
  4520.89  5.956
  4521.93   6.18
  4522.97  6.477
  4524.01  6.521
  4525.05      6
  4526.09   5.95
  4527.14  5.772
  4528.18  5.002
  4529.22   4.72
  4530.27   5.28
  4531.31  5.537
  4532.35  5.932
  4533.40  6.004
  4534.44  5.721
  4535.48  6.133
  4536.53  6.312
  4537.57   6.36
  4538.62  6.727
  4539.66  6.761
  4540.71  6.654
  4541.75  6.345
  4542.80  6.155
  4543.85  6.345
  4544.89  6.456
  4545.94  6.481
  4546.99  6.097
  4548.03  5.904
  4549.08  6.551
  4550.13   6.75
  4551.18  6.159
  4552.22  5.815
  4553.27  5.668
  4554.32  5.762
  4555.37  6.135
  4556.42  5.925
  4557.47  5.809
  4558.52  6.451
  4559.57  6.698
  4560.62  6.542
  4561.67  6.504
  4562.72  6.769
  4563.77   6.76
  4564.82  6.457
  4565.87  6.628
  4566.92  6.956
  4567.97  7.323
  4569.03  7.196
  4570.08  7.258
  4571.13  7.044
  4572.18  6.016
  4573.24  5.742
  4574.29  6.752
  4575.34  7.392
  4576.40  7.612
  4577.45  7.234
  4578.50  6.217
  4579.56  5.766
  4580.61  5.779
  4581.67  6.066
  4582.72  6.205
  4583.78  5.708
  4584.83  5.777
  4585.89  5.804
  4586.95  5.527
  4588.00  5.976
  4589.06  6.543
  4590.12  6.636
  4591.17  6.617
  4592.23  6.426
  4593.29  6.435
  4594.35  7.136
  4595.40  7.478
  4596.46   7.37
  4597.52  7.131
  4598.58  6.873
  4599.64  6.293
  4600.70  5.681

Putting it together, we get 4.3 Ang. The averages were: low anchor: 6.73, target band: 6.12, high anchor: 6.79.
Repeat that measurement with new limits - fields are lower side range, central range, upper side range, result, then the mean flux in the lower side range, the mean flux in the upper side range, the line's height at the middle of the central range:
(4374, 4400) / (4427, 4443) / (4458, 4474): -1.4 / 4.87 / 5.49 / 5.25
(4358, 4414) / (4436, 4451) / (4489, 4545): -0.6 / 5.03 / 6.3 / 5.59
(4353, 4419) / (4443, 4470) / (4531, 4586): 0.6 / 5.08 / 6.37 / 5.61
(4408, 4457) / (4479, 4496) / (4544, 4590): -0.9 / 5.57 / 6.38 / 5.9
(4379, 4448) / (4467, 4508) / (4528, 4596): -2.6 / 5.24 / 6.33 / 5.78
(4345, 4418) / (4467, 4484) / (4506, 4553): 0.1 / 5.06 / 6.26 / 5.82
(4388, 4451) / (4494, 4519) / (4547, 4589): -2.6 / 5.36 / 6.37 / 5.95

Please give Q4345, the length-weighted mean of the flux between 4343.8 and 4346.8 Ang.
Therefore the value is 4.6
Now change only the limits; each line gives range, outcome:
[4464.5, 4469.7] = 5.59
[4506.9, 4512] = 6.86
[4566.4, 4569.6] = 7.15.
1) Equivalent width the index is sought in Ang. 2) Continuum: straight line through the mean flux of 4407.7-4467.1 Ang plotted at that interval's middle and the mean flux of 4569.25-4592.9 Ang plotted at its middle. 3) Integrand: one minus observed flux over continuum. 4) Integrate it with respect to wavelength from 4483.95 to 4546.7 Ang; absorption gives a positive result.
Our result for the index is -3.4 Ang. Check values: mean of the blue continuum 5.51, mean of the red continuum 6.38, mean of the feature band 6.3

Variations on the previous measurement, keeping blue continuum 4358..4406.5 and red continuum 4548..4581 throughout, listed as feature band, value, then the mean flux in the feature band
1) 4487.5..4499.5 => -0.6 Ang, 6.24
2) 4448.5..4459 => 0.2 Ang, 5.5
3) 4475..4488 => -0.3 Ang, 5.98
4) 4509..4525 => -0.9 Ang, 6.44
